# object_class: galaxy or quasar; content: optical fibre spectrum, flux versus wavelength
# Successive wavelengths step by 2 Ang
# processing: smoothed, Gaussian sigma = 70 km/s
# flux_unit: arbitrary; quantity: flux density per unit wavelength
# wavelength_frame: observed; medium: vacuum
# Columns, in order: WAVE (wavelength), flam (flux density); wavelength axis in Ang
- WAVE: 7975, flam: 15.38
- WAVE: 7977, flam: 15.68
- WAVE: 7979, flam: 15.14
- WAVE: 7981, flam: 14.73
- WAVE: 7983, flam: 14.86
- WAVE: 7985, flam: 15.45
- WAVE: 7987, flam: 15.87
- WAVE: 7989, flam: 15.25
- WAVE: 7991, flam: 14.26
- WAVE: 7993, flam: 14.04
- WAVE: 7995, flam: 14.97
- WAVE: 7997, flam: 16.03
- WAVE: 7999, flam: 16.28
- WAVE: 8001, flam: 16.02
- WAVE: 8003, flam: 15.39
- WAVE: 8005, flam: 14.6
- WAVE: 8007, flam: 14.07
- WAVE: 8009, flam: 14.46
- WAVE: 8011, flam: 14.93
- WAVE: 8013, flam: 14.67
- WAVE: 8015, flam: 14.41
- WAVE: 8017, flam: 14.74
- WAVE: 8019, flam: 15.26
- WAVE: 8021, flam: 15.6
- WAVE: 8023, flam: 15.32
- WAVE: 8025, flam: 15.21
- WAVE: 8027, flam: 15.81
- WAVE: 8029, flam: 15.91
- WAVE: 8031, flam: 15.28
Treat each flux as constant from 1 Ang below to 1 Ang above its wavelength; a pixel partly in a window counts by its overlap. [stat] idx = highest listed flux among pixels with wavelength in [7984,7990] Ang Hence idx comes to 15.87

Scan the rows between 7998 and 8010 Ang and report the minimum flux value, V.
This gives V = 14.07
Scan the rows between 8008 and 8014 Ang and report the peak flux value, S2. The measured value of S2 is 14.93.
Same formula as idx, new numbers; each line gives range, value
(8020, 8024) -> 15.6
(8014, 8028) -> 15.81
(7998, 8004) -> 16.28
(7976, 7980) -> 15.68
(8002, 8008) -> 15.39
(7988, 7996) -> 15.25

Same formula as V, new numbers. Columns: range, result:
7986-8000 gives 14.04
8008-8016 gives 14.41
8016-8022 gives 14.74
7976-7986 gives 14.73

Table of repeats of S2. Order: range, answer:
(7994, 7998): 16.03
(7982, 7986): 15.45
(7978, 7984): 15.14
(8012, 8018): 14.74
